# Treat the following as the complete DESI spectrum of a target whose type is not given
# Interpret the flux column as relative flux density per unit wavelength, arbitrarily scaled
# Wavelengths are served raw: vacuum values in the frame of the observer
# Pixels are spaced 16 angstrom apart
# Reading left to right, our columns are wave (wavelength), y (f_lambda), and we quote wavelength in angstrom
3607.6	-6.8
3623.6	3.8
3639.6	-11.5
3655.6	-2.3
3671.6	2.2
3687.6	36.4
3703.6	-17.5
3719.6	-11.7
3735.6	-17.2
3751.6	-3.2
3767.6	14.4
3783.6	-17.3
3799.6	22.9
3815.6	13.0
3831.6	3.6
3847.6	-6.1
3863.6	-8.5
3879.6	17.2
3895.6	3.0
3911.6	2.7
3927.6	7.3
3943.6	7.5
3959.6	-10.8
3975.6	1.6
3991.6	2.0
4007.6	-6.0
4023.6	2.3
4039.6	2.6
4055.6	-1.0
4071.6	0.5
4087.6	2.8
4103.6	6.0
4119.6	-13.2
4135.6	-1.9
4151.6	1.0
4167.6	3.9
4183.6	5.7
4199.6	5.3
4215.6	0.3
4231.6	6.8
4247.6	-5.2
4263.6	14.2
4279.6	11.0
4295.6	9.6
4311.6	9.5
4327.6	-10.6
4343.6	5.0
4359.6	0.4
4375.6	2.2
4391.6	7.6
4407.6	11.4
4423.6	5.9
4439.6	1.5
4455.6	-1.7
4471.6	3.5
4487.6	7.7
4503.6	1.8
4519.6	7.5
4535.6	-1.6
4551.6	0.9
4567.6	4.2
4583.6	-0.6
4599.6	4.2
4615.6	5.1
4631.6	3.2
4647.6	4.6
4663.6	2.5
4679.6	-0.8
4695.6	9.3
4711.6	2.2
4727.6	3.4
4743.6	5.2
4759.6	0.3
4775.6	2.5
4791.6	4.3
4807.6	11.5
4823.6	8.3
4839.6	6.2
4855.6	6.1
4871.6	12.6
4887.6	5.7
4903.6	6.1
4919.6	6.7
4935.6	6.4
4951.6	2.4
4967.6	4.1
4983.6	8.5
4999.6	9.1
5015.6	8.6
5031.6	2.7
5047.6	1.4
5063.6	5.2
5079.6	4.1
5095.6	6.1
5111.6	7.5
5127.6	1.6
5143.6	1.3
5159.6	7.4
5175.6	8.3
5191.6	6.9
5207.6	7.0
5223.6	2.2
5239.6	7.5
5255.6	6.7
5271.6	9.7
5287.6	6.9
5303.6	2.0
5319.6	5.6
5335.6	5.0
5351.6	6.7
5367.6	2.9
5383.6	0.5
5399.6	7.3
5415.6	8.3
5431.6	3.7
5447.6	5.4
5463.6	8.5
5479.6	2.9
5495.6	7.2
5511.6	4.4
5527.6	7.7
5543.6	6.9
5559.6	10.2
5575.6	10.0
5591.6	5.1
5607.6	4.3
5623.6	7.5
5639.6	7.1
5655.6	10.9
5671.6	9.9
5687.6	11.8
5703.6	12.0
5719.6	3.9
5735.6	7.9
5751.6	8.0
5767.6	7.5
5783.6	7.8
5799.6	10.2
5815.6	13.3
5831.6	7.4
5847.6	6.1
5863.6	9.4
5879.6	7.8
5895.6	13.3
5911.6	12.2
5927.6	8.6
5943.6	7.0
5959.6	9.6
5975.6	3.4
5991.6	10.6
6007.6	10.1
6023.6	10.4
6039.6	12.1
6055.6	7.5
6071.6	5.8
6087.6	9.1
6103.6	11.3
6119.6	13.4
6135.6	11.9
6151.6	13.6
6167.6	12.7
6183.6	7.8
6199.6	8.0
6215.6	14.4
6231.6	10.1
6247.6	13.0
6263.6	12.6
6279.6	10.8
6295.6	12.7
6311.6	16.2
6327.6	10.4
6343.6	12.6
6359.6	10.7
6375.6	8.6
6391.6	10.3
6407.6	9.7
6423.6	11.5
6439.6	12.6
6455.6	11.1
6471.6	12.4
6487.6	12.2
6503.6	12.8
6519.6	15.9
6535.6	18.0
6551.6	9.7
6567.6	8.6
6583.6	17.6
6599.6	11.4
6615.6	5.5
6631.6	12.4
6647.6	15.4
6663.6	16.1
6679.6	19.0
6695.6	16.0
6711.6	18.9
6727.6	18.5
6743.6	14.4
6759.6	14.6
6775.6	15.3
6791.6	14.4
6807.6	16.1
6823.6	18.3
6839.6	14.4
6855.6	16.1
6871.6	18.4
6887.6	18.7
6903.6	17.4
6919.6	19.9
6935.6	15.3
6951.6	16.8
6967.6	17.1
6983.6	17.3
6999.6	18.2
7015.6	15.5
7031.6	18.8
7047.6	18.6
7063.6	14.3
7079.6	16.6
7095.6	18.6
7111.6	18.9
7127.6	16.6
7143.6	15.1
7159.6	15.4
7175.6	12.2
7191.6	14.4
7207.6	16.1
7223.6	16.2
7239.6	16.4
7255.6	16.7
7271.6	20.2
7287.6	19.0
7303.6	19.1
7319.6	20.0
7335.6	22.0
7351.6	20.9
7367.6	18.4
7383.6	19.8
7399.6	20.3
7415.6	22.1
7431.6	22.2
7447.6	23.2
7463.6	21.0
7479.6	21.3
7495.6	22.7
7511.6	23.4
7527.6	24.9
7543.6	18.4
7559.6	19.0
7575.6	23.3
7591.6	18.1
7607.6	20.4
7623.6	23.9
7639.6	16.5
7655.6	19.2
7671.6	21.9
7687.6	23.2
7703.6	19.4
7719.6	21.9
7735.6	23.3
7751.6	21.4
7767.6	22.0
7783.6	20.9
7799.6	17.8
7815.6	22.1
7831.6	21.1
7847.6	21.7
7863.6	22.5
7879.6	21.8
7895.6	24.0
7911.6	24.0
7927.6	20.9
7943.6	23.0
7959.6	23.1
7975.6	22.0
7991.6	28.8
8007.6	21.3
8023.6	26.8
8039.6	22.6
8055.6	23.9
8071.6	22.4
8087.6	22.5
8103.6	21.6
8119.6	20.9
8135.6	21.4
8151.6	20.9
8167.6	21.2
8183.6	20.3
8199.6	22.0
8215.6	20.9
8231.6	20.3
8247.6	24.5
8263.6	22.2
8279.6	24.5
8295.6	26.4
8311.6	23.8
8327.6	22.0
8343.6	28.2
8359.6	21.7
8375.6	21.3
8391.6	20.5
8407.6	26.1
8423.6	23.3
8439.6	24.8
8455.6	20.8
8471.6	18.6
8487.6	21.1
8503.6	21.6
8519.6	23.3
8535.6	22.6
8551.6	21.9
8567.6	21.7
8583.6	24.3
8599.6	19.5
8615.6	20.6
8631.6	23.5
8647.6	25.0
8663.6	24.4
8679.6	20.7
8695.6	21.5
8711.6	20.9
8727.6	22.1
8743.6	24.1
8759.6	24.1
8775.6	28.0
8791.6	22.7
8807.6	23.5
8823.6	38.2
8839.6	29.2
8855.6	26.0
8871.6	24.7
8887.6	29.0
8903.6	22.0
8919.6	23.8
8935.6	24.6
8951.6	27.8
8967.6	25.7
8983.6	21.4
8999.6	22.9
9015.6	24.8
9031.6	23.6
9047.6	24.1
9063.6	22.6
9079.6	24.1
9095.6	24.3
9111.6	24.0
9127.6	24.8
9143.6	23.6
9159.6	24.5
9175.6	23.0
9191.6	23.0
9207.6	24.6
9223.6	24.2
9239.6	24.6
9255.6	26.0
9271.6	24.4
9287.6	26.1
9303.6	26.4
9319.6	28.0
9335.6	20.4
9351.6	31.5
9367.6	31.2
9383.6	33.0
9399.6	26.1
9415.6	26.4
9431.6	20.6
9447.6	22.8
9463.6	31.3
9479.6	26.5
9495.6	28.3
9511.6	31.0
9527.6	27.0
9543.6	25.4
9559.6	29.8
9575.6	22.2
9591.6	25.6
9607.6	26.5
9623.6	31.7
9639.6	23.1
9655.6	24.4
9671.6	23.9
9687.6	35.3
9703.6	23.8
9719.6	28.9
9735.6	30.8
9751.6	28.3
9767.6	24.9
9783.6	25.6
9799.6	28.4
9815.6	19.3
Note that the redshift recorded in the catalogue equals 0.667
